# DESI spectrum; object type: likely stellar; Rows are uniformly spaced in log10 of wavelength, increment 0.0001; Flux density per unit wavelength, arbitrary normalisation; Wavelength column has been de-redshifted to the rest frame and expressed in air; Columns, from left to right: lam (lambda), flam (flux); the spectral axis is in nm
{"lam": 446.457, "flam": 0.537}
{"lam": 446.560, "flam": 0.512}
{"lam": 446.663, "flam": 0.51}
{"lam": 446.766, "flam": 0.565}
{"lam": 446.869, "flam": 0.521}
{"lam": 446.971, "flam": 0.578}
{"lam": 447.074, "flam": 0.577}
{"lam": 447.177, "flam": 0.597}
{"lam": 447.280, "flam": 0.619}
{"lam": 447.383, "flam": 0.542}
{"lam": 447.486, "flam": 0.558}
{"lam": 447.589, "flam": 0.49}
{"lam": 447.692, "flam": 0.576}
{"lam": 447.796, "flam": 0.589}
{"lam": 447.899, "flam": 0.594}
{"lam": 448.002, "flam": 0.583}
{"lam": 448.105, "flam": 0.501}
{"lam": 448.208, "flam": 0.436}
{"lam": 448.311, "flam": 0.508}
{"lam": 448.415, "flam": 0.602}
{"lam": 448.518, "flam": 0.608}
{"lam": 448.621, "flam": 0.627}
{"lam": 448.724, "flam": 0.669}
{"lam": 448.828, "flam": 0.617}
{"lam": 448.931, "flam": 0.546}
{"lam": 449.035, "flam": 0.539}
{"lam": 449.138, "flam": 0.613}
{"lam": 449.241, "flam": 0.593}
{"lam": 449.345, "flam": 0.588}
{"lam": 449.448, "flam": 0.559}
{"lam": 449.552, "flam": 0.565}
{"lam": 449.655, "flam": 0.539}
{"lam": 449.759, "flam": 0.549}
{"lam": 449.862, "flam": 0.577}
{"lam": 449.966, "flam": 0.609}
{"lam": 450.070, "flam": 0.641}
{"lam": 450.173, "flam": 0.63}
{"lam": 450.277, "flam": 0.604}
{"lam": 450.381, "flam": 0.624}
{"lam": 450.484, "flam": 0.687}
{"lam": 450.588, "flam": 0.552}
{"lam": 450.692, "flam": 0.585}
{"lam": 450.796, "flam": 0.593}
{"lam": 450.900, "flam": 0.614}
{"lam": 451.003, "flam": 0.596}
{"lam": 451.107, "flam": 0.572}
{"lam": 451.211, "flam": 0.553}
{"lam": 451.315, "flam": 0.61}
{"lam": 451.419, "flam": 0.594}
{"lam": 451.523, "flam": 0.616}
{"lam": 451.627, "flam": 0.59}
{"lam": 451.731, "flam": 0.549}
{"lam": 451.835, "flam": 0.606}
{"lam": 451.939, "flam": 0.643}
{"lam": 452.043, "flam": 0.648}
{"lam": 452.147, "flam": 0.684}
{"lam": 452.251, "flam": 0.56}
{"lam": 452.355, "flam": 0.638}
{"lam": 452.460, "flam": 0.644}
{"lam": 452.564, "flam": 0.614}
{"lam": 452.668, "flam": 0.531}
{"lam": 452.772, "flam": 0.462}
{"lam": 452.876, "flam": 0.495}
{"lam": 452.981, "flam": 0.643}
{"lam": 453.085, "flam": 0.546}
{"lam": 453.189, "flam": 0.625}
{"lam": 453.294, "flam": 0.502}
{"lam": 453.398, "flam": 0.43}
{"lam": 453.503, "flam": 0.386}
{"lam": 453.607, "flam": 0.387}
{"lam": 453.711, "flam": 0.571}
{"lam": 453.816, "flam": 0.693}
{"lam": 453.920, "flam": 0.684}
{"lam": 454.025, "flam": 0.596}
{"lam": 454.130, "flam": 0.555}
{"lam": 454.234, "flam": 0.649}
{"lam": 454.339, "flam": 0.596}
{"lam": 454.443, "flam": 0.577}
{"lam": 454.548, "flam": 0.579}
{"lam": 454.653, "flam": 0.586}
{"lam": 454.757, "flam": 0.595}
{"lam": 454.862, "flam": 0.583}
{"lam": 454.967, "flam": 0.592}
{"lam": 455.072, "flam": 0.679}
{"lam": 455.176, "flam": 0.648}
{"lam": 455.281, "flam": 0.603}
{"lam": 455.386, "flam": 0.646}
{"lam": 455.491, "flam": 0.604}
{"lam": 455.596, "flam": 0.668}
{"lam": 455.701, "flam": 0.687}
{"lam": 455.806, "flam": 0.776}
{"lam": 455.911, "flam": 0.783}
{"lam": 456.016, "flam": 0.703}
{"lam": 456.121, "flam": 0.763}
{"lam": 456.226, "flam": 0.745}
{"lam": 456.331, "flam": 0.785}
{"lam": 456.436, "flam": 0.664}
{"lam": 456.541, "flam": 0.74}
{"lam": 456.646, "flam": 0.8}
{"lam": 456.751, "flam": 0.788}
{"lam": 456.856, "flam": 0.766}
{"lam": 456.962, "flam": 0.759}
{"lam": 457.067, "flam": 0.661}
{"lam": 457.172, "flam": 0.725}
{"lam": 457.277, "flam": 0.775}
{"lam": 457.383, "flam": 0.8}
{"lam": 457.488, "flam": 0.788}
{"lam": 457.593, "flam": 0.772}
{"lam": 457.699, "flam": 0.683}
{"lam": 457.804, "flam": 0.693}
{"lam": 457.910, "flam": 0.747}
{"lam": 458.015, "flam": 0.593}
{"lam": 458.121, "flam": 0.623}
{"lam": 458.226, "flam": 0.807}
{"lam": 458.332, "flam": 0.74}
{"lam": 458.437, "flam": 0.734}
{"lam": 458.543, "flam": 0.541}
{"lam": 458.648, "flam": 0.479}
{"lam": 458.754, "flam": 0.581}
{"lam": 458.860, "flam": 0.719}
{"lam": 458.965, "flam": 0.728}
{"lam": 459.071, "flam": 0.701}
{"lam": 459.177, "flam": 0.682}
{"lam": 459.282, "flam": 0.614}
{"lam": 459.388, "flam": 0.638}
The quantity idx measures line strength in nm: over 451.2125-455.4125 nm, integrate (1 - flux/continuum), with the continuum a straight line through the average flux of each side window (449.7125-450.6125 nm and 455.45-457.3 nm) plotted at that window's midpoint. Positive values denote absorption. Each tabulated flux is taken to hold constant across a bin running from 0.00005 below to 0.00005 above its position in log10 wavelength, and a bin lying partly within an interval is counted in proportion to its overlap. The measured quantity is 0.54 nm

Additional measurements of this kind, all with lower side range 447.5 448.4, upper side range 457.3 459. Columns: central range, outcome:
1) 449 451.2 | -0.08 nm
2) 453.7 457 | -0.11 nm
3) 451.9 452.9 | 0.02 nm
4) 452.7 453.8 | 0.19 nm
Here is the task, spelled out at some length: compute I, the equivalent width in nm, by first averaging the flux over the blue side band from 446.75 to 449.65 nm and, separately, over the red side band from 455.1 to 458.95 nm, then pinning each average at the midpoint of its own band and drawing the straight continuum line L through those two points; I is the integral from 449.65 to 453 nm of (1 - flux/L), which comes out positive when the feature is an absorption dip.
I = 0.12 nm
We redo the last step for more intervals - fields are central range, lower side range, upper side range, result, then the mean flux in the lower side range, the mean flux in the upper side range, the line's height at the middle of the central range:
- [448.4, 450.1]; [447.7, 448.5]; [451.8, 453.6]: -0.115 nm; 0.549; 0.563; 0.552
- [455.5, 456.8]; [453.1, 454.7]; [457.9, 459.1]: -0.269 nm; 0.561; 0.663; 0.61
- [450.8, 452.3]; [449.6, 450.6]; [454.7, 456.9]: 0.059 nm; 0.603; 0.696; 0.627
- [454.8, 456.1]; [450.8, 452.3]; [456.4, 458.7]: 0.017 nm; 0.603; 0.713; 0.674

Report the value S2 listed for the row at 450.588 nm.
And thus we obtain 0.552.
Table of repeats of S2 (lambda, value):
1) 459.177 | 0.682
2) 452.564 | 0.614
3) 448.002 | 0.583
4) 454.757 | 0.595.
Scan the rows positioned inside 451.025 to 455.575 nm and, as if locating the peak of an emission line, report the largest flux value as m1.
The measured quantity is 0.693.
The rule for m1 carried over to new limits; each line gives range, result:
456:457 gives 0.8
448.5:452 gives 0.687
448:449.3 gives 0.669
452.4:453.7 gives 0.644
